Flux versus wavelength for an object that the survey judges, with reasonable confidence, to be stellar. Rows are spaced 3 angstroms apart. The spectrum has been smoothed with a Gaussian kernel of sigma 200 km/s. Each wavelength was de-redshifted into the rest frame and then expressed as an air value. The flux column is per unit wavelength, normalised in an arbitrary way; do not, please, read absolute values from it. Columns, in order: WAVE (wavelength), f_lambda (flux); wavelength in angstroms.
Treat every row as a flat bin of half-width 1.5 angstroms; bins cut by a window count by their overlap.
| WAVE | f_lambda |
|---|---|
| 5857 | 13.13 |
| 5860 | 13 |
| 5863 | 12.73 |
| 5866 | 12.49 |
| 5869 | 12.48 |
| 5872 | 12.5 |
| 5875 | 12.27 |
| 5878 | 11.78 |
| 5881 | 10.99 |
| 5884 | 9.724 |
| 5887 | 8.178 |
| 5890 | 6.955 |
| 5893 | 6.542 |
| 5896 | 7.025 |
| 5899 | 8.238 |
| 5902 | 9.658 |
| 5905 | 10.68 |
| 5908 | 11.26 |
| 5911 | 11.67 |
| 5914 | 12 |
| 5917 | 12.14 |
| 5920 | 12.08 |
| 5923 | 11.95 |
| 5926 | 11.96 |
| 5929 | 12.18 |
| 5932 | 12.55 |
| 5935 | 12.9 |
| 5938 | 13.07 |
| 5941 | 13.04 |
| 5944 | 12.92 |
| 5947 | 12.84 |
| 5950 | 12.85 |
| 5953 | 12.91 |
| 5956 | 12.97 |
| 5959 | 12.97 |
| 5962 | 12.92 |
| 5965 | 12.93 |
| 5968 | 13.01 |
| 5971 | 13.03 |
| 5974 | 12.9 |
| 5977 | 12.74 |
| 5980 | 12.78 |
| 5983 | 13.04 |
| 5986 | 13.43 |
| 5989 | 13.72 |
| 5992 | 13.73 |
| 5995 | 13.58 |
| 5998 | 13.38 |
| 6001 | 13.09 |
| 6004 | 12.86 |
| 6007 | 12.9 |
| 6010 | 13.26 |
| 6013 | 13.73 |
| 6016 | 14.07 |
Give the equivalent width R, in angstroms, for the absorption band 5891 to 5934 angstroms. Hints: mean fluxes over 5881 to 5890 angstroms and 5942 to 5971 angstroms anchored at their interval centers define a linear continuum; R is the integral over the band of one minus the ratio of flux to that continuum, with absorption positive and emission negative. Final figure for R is -0.6 angstroms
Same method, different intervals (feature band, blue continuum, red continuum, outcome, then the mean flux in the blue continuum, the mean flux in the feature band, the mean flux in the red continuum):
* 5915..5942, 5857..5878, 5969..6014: 1.0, 12.6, 12.4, 13.2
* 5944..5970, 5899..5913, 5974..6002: -1.5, 10.6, 12.9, 13.3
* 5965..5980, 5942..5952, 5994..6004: 0.2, 12.9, 12.9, 13.3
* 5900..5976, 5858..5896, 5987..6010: -2.1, 10.7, 12.4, 13.3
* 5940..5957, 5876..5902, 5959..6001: -1.9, 8.8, 12.9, 13.2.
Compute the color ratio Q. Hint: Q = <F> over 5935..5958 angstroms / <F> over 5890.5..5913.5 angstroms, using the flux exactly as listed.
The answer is 1.39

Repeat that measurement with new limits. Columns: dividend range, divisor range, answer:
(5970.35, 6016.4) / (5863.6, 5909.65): 1.31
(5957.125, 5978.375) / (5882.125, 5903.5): 1.60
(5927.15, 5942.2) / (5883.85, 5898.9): 1.68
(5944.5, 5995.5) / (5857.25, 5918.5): 1.22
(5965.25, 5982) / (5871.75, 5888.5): 1.20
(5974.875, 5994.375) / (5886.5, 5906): 1.63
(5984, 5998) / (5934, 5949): 1.05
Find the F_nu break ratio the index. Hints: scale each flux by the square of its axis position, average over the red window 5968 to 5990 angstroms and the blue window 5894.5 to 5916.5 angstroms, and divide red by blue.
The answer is 1.32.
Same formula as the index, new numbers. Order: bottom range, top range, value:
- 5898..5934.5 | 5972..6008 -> 1.18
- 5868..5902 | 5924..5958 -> 1.35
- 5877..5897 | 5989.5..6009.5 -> 1.58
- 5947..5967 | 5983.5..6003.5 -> 1.05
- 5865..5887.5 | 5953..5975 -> 1.17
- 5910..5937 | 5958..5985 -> 1.08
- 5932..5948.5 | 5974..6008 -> 1.04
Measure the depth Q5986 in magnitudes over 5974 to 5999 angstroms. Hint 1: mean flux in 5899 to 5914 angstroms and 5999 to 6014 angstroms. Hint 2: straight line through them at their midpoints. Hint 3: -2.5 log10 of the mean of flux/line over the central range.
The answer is -0.05 mag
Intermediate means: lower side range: 10.7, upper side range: 13.2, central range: 13.3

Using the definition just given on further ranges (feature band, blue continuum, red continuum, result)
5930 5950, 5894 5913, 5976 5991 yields -0.141 mag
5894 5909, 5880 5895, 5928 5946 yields 0.051 mag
